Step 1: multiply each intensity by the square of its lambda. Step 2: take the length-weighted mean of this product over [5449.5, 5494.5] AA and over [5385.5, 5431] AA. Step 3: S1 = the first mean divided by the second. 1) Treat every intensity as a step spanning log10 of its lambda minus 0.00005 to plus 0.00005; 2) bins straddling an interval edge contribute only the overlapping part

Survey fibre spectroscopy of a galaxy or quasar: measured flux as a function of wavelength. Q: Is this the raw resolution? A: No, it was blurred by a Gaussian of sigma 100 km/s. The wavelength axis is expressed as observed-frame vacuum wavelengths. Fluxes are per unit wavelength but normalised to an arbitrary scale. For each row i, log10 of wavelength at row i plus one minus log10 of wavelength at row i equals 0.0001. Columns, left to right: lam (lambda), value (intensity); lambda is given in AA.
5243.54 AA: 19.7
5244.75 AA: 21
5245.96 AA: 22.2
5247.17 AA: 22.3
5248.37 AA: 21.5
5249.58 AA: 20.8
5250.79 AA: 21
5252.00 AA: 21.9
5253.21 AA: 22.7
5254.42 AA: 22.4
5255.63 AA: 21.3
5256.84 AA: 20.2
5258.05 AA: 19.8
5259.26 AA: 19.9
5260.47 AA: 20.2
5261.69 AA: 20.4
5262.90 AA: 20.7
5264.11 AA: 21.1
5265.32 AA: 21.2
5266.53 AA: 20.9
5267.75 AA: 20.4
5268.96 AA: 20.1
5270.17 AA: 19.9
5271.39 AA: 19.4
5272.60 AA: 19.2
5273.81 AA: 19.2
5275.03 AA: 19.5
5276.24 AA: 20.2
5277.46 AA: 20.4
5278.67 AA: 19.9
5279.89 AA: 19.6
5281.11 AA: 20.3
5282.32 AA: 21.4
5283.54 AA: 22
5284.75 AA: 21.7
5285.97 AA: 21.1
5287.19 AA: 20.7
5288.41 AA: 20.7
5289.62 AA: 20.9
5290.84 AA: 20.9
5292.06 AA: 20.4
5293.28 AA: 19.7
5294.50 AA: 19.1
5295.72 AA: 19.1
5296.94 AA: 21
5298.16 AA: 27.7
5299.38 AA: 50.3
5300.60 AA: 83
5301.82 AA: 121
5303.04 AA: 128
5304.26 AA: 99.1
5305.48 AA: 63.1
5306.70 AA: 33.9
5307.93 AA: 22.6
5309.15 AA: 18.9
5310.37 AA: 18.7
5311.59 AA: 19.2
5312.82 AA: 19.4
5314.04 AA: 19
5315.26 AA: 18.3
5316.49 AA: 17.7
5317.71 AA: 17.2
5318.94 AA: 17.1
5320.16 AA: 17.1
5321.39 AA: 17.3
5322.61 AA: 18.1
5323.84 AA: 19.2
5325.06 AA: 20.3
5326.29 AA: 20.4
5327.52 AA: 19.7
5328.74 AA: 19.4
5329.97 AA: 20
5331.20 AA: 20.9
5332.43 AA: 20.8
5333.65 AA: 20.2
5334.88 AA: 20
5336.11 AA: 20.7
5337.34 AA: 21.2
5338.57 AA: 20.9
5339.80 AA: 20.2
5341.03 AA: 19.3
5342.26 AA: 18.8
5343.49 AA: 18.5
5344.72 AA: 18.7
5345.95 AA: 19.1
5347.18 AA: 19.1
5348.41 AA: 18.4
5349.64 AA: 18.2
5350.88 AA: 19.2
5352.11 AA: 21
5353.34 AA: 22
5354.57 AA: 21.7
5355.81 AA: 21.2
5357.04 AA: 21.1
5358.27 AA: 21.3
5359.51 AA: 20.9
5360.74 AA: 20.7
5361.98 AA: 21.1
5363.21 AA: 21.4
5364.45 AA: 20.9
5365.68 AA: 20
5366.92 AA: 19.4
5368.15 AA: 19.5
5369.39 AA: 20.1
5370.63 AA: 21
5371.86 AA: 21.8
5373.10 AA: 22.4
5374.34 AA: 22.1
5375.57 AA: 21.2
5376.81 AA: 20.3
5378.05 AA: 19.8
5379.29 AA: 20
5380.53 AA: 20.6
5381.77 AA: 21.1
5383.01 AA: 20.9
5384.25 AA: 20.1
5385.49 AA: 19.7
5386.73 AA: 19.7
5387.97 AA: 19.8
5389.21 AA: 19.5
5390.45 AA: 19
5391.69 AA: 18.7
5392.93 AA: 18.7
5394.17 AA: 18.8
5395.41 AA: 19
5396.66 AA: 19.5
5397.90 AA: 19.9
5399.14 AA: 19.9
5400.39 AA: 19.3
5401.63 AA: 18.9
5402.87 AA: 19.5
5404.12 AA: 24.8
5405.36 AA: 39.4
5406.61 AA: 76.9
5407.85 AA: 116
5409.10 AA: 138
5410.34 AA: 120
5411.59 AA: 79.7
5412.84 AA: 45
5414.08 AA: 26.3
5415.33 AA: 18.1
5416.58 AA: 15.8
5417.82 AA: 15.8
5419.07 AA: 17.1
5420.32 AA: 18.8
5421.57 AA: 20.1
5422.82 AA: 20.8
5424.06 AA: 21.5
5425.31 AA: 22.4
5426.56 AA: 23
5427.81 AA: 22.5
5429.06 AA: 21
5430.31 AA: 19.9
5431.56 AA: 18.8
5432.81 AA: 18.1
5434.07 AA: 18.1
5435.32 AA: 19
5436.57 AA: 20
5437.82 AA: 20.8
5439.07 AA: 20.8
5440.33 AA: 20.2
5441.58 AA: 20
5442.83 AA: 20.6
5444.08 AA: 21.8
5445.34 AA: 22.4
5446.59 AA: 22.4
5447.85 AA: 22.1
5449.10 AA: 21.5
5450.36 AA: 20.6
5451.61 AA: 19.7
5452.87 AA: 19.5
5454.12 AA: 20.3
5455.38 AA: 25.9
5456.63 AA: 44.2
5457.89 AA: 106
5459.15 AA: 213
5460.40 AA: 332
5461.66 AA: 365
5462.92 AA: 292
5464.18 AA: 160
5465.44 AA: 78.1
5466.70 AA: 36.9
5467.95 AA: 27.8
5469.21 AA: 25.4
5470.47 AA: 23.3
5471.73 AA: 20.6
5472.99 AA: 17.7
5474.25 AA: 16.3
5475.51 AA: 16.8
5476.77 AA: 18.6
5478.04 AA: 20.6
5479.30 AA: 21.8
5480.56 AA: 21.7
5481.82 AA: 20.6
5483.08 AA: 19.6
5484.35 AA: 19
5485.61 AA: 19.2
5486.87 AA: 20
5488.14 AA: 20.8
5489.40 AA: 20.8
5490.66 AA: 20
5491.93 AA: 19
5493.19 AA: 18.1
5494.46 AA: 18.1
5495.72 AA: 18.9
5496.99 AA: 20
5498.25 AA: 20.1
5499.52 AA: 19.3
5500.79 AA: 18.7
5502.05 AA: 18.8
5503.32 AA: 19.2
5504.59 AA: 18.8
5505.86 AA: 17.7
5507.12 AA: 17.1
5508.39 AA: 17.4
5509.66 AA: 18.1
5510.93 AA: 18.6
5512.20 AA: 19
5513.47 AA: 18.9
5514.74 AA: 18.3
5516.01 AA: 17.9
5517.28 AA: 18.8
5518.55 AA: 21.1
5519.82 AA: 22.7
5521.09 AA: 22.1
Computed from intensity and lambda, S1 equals 1.88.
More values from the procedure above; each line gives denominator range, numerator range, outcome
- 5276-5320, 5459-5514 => 1.60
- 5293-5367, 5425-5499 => 1.75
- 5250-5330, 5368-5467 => 1.75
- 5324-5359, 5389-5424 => 1.86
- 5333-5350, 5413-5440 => 1.08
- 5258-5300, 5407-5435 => 1.87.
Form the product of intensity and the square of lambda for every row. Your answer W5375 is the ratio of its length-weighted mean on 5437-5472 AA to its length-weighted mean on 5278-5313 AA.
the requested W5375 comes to 2.17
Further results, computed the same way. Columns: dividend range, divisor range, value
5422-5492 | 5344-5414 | 1.67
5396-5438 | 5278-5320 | 1.08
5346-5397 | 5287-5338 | 0.68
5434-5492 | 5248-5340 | 2.13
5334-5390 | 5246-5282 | 1.02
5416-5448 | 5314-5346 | 1.08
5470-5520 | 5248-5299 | 1.00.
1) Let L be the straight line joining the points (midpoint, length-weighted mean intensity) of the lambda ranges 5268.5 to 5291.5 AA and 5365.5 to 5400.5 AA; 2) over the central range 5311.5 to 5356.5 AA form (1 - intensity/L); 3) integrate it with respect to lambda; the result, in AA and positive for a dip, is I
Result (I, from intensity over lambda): 1.7 AA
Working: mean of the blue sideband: 20.4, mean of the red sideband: 20.1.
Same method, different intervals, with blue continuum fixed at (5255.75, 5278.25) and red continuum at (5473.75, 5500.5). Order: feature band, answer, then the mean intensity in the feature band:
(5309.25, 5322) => 1.2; 18.1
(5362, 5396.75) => -0.7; 20.2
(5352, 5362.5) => -0.7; 21.2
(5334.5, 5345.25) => 0.1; 19.8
